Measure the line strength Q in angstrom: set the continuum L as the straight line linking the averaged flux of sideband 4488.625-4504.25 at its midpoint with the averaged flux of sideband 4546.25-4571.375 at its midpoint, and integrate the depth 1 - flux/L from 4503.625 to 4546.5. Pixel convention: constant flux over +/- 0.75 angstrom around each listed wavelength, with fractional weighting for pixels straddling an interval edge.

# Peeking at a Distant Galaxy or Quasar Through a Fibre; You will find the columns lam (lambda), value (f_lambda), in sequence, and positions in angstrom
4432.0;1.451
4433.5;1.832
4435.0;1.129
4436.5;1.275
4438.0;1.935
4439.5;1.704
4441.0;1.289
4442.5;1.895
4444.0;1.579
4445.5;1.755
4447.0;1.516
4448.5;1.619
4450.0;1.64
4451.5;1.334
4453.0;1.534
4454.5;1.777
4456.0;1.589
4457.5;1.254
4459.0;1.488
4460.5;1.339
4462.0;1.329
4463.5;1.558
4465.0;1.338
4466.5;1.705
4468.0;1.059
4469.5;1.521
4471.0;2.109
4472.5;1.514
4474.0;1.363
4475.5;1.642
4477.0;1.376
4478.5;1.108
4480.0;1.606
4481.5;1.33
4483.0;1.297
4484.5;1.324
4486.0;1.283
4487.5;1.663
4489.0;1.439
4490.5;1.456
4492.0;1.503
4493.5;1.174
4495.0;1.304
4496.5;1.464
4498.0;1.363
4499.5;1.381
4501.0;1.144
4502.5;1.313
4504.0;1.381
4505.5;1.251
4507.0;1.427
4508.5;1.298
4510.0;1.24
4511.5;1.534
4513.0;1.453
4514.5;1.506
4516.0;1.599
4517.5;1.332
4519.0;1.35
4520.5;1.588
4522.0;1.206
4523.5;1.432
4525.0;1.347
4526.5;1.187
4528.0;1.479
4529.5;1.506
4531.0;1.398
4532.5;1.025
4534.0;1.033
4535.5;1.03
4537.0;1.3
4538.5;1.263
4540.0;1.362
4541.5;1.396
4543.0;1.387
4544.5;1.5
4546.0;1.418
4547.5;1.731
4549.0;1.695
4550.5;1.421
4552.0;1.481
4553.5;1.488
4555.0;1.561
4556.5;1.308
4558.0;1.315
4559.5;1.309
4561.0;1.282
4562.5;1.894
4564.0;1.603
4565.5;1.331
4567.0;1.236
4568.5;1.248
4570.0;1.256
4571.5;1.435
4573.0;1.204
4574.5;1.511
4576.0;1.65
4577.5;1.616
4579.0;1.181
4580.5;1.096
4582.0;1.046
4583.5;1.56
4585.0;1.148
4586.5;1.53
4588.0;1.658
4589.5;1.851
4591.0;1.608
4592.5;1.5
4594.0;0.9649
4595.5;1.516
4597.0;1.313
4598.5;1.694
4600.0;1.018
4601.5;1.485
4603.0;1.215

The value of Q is 1.34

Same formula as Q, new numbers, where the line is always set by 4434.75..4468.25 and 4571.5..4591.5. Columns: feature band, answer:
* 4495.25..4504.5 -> 0.9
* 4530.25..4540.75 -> 1.9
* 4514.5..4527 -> 0.7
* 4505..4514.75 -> 0.6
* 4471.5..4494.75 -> 1.4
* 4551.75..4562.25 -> 0.3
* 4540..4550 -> -0.3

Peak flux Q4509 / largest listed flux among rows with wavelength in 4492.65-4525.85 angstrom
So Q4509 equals 1.599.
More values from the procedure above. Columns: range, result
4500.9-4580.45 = 1.894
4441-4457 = 1.895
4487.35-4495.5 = 1.663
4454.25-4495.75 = 2.109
